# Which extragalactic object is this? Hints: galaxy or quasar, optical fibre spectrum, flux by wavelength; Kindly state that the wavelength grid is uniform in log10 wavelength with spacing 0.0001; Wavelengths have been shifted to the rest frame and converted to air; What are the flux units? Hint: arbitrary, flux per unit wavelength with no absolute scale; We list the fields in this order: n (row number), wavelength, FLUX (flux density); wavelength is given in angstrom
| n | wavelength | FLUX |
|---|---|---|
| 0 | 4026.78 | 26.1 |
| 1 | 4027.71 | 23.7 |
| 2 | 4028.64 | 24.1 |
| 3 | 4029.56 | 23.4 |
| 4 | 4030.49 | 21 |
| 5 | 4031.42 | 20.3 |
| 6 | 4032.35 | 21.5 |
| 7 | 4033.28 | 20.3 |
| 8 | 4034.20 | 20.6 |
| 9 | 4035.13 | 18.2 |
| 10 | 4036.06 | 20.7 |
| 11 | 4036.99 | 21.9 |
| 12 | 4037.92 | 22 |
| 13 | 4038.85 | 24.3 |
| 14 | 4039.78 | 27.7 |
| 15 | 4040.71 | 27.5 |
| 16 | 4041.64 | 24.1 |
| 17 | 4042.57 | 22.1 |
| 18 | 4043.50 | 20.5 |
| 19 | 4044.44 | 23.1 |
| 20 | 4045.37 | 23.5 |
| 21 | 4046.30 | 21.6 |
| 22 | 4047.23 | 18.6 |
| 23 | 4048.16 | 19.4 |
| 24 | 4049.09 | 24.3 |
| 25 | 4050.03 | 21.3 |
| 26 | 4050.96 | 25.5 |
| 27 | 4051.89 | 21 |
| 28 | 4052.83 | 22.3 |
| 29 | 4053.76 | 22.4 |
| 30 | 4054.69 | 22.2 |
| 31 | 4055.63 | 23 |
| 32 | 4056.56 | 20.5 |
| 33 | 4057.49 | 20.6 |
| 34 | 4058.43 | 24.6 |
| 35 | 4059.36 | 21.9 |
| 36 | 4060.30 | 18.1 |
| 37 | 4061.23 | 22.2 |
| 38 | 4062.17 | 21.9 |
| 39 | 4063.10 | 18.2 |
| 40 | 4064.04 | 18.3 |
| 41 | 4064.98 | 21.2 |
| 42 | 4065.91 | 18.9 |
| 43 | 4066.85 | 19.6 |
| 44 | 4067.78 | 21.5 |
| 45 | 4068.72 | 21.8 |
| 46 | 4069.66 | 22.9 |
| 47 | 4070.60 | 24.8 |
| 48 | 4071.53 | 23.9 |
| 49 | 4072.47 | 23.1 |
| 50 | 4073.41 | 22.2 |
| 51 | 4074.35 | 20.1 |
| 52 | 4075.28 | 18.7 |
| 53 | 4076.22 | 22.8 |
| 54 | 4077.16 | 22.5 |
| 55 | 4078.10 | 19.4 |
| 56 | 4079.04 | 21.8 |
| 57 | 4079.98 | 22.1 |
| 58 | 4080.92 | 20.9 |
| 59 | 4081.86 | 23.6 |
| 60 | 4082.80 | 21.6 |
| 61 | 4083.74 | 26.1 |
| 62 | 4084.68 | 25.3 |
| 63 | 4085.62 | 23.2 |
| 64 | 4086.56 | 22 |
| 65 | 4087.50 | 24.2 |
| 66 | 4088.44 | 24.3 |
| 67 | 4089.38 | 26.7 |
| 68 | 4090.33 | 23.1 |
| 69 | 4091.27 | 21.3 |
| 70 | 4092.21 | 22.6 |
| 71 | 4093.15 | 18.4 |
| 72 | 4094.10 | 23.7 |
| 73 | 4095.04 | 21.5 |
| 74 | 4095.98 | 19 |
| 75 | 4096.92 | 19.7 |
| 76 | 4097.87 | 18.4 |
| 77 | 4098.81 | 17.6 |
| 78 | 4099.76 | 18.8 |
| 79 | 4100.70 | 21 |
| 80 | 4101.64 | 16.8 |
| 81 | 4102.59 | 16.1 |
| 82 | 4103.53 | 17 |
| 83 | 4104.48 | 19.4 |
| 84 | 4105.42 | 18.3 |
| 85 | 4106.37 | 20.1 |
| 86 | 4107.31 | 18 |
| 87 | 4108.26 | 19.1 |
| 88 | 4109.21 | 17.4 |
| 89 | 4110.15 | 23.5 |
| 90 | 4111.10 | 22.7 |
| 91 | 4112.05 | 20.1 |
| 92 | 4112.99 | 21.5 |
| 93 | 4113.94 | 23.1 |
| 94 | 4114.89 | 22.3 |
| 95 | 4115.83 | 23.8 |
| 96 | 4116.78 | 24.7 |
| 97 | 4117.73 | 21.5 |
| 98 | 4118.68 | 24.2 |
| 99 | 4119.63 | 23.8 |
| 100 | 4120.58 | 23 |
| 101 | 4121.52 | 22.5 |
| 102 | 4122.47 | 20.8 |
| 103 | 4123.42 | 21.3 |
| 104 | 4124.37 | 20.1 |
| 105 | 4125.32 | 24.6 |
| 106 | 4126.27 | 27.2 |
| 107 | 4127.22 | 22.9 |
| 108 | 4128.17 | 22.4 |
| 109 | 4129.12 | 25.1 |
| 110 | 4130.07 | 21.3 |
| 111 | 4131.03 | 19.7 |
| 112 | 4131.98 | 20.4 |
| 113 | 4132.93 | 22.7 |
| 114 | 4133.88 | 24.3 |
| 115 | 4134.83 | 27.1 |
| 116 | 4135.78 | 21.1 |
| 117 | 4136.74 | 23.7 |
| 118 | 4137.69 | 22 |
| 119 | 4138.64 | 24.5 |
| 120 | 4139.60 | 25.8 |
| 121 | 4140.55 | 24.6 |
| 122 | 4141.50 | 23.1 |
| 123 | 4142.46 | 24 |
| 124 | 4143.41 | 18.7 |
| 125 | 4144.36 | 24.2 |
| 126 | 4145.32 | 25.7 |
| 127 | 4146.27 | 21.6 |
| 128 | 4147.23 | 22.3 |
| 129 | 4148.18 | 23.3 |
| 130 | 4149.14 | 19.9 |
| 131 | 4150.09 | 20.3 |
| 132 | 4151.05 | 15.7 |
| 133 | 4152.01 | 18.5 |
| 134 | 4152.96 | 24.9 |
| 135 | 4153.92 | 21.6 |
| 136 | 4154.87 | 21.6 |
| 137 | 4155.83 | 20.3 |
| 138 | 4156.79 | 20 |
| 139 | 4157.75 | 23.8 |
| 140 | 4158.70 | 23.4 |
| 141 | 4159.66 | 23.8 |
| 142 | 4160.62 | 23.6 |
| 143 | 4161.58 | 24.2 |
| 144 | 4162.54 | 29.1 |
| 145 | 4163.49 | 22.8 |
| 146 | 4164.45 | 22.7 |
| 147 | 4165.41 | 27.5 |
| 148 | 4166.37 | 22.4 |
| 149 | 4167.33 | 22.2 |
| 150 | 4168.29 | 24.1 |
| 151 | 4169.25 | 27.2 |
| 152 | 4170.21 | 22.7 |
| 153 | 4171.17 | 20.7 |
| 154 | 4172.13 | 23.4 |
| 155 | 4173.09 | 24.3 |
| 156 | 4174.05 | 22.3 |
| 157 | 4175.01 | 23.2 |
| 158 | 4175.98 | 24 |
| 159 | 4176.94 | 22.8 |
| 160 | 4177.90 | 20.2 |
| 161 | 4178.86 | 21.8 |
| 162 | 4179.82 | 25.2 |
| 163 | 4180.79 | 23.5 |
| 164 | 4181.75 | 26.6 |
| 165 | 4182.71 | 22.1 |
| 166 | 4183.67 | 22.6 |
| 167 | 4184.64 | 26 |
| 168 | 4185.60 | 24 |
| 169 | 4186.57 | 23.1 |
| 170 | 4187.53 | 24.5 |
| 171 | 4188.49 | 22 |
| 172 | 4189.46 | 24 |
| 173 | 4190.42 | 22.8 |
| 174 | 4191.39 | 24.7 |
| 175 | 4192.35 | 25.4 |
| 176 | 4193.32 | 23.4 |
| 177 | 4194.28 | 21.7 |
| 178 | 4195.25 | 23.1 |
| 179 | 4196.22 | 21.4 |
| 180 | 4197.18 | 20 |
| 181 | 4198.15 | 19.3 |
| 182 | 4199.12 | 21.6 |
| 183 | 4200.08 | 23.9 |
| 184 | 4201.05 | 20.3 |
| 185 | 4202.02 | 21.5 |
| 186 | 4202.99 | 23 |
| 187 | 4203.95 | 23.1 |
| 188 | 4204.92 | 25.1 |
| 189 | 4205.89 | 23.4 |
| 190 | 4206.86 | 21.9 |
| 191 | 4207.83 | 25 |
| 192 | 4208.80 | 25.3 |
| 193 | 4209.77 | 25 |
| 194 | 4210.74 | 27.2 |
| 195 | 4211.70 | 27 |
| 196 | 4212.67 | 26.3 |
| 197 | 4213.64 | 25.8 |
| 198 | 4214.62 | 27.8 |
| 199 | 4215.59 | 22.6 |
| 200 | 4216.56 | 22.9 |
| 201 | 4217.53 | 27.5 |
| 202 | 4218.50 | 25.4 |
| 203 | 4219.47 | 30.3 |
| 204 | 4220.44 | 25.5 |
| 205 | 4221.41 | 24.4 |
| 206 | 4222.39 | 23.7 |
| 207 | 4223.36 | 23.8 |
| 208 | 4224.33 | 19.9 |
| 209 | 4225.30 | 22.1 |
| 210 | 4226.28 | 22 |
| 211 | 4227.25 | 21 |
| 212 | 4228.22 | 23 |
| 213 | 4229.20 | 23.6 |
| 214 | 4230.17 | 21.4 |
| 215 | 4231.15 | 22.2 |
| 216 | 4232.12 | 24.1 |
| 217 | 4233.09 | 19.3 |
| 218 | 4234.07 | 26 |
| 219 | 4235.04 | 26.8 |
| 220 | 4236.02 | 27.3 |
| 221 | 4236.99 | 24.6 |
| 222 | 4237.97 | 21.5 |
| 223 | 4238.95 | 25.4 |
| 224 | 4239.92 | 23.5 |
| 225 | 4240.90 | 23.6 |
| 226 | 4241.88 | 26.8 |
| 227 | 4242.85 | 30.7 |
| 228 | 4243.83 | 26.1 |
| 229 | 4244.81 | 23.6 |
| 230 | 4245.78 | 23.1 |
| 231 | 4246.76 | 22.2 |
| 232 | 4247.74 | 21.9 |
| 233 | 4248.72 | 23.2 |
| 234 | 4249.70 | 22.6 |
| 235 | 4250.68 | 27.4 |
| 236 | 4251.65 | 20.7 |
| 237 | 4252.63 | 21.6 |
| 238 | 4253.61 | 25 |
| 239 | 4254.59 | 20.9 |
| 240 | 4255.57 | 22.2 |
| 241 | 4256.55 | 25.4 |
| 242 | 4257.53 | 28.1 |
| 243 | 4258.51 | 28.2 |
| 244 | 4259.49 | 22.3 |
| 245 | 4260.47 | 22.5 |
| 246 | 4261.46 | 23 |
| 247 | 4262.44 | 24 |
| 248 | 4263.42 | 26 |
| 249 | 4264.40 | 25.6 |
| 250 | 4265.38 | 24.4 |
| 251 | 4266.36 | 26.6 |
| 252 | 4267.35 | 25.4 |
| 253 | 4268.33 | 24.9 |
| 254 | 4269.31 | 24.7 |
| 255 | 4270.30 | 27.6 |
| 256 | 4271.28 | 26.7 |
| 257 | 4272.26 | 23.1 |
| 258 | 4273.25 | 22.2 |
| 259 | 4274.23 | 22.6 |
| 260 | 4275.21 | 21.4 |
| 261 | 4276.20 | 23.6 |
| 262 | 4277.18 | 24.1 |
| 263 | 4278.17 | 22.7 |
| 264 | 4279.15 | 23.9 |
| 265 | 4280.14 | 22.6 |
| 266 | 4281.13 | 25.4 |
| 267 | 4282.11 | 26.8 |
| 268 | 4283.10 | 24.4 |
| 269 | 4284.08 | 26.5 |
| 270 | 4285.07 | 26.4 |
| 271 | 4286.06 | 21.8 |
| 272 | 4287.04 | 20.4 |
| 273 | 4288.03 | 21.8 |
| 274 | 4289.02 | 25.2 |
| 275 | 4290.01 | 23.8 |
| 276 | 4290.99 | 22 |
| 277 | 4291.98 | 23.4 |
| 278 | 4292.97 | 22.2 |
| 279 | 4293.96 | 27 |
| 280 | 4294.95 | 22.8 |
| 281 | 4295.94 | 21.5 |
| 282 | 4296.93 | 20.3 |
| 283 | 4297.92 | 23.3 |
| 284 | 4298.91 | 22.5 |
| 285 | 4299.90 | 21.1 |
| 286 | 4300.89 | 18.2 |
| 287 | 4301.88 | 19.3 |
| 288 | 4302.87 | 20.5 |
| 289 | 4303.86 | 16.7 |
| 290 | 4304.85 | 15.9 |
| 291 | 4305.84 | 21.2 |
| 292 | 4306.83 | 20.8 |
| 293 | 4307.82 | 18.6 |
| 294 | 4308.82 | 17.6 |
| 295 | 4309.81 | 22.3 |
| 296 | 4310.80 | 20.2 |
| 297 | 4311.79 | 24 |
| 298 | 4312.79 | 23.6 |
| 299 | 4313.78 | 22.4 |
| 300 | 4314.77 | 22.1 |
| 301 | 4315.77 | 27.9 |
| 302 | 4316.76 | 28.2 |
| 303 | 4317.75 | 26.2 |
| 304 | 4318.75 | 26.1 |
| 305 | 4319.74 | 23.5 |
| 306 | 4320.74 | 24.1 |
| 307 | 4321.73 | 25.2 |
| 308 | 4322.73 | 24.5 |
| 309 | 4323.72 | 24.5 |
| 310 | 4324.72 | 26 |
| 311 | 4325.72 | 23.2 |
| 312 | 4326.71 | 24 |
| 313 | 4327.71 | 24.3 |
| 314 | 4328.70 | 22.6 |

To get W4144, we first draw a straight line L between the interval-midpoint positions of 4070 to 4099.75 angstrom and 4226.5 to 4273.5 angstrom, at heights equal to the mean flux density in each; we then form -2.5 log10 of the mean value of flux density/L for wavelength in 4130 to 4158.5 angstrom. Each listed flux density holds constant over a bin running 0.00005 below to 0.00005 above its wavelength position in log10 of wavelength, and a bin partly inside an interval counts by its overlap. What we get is 0.03 mag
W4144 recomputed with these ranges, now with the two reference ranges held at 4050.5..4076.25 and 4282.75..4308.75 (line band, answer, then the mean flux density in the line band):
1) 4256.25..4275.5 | -0.143 mag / 24.8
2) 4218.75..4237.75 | -0.098 mag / 23.7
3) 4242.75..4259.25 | -0.114 mag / 24.1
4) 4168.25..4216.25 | -0.091 mag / 23.6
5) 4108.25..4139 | -0.049 mag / 22.6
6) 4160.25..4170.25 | -0.135 mag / 24.5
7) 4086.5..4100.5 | 0.010 mag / 21.4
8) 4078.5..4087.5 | -0.069 mag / 23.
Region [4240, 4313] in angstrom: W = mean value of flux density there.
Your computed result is 23.2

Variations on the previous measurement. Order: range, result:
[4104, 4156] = 22.1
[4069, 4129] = 21.7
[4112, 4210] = 23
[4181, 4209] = 23.1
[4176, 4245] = 23.9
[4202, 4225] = 24.8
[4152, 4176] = 23.3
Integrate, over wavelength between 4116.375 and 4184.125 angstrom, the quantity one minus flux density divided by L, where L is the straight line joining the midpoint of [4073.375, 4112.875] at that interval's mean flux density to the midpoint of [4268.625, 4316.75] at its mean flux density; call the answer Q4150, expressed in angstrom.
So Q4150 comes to -4.7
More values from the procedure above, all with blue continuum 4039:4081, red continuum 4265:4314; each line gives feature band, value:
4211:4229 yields -1.6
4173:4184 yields -0.4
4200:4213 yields -1.0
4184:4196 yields -0.7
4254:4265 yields -0.9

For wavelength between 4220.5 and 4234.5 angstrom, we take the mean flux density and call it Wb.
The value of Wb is 22.7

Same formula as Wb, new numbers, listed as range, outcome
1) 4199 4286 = 24.2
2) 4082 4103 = 21.5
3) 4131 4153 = 22.4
